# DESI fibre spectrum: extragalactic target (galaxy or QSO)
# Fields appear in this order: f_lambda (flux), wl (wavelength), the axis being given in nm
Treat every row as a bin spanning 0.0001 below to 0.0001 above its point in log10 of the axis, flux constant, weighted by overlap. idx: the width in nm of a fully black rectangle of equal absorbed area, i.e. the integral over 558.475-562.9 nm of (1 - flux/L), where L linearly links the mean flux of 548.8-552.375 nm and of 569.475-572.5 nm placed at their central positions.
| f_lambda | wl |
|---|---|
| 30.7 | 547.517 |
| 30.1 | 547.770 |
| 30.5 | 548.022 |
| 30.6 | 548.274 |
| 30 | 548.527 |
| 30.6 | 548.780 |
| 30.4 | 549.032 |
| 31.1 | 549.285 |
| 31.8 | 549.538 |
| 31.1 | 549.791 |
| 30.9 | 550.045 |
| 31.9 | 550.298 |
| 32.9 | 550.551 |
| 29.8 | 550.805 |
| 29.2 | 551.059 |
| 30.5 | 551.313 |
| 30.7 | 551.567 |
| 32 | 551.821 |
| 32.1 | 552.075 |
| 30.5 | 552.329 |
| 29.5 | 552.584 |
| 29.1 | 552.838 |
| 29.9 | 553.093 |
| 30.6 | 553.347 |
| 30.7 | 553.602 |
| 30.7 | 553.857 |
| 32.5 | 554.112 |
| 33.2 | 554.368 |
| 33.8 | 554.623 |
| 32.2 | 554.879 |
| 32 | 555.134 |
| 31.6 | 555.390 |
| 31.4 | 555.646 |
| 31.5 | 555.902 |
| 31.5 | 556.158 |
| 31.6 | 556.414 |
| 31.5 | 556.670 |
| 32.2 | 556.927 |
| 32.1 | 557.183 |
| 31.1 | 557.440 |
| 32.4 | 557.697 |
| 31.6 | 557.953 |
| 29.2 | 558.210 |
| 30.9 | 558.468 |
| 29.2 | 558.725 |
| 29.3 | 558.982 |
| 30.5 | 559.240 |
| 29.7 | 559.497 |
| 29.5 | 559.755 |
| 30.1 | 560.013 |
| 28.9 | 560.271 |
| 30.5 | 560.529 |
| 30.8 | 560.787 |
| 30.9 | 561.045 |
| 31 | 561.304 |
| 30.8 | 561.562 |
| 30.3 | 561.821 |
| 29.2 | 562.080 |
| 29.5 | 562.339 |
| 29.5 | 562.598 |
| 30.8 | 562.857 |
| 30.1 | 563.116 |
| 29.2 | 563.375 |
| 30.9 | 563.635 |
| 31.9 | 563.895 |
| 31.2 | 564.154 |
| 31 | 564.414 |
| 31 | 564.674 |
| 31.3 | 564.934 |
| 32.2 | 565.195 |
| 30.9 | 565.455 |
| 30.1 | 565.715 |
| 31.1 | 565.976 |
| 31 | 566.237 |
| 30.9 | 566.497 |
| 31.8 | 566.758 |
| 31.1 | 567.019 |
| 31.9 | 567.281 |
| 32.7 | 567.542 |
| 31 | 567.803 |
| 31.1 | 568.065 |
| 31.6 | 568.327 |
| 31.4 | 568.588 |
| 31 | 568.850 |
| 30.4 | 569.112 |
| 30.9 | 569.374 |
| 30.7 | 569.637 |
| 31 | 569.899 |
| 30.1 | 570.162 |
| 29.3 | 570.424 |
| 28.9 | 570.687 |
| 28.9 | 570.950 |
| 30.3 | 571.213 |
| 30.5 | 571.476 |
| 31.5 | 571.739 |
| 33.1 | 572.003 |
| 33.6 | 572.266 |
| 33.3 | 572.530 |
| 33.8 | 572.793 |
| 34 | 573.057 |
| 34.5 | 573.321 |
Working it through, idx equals 0.128 nm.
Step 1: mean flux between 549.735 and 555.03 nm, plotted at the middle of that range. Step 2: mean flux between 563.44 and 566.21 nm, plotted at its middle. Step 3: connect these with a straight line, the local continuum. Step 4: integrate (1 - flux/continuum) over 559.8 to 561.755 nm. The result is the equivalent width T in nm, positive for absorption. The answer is 0.05 nm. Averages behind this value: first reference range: 31.1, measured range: 30.4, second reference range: 31.1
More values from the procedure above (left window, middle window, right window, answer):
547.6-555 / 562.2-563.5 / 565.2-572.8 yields 0.053 nm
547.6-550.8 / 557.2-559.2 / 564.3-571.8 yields 0.019 nm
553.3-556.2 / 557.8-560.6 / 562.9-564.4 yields 0.118 nm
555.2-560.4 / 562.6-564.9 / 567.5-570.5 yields 0.011 nm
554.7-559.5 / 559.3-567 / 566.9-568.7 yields 0.204 nm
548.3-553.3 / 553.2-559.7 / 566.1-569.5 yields -0.079 nm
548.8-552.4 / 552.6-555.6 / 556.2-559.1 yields -0.035 nm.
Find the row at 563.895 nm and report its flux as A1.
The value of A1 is 31.9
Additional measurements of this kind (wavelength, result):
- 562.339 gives 29.5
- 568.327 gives 31.6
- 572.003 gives 33.1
